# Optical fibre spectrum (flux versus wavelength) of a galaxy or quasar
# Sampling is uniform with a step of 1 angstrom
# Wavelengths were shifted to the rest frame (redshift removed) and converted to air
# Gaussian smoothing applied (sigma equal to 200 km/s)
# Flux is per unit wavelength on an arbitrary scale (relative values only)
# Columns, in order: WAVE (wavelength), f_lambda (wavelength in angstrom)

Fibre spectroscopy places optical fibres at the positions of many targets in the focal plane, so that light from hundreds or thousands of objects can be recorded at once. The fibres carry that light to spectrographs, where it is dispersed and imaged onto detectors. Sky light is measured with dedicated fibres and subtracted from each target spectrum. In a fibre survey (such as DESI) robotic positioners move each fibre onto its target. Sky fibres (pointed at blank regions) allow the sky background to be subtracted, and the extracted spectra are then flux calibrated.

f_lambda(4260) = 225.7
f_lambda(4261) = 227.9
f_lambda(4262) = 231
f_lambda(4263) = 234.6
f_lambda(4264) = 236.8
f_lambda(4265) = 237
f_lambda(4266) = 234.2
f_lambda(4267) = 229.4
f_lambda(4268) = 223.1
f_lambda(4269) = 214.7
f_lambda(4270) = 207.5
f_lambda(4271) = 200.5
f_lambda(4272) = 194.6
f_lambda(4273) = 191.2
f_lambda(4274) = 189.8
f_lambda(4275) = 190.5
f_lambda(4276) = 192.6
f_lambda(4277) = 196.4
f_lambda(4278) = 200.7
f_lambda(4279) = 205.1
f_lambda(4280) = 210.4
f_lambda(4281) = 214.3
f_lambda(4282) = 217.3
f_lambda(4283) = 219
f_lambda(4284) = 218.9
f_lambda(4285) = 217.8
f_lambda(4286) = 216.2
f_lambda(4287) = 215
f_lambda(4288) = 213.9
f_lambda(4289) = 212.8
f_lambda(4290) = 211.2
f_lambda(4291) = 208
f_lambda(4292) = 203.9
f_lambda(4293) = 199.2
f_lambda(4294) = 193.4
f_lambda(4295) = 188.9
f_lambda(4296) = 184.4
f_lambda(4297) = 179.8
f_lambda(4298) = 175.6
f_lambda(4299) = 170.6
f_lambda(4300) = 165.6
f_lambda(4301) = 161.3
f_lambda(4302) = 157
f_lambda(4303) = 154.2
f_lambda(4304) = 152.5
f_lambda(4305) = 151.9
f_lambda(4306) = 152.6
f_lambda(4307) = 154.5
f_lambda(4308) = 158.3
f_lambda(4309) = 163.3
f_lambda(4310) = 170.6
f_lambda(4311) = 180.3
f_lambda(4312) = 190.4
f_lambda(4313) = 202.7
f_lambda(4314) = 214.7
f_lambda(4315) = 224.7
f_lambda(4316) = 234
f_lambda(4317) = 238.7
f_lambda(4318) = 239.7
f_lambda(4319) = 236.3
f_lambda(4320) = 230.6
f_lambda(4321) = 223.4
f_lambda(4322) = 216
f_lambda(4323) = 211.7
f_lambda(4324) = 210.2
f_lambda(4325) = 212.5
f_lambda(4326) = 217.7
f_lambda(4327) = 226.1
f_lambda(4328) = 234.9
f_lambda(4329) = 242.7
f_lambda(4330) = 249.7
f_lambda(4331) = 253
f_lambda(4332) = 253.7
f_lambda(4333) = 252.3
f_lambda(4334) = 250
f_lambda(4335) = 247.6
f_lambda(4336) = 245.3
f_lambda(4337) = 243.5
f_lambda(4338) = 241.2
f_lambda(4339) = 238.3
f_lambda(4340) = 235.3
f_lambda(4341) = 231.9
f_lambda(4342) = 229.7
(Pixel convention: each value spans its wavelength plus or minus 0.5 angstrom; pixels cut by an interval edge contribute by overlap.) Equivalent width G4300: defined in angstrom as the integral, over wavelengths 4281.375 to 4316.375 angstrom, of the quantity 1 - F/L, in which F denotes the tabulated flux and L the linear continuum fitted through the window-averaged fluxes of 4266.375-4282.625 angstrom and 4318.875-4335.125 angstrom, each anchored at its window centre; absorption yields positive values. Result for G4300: 4.53 angstrom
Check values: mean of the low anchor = 205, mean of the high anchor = 233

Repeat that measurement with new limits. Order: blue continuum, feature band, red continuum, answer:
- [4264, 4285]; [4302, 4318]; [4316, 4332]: 2.93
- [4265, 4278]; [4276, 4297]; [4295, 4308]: -2.41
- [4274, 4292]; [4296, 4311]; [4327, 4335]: 4.10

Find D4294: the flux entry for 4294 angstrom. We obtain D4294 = 193.4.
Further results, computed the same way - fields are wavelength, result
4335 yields 247.6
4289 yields 212.8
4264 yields 236.8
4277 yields 196.4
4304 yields 152.5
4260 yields 225.7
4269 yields 214.7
